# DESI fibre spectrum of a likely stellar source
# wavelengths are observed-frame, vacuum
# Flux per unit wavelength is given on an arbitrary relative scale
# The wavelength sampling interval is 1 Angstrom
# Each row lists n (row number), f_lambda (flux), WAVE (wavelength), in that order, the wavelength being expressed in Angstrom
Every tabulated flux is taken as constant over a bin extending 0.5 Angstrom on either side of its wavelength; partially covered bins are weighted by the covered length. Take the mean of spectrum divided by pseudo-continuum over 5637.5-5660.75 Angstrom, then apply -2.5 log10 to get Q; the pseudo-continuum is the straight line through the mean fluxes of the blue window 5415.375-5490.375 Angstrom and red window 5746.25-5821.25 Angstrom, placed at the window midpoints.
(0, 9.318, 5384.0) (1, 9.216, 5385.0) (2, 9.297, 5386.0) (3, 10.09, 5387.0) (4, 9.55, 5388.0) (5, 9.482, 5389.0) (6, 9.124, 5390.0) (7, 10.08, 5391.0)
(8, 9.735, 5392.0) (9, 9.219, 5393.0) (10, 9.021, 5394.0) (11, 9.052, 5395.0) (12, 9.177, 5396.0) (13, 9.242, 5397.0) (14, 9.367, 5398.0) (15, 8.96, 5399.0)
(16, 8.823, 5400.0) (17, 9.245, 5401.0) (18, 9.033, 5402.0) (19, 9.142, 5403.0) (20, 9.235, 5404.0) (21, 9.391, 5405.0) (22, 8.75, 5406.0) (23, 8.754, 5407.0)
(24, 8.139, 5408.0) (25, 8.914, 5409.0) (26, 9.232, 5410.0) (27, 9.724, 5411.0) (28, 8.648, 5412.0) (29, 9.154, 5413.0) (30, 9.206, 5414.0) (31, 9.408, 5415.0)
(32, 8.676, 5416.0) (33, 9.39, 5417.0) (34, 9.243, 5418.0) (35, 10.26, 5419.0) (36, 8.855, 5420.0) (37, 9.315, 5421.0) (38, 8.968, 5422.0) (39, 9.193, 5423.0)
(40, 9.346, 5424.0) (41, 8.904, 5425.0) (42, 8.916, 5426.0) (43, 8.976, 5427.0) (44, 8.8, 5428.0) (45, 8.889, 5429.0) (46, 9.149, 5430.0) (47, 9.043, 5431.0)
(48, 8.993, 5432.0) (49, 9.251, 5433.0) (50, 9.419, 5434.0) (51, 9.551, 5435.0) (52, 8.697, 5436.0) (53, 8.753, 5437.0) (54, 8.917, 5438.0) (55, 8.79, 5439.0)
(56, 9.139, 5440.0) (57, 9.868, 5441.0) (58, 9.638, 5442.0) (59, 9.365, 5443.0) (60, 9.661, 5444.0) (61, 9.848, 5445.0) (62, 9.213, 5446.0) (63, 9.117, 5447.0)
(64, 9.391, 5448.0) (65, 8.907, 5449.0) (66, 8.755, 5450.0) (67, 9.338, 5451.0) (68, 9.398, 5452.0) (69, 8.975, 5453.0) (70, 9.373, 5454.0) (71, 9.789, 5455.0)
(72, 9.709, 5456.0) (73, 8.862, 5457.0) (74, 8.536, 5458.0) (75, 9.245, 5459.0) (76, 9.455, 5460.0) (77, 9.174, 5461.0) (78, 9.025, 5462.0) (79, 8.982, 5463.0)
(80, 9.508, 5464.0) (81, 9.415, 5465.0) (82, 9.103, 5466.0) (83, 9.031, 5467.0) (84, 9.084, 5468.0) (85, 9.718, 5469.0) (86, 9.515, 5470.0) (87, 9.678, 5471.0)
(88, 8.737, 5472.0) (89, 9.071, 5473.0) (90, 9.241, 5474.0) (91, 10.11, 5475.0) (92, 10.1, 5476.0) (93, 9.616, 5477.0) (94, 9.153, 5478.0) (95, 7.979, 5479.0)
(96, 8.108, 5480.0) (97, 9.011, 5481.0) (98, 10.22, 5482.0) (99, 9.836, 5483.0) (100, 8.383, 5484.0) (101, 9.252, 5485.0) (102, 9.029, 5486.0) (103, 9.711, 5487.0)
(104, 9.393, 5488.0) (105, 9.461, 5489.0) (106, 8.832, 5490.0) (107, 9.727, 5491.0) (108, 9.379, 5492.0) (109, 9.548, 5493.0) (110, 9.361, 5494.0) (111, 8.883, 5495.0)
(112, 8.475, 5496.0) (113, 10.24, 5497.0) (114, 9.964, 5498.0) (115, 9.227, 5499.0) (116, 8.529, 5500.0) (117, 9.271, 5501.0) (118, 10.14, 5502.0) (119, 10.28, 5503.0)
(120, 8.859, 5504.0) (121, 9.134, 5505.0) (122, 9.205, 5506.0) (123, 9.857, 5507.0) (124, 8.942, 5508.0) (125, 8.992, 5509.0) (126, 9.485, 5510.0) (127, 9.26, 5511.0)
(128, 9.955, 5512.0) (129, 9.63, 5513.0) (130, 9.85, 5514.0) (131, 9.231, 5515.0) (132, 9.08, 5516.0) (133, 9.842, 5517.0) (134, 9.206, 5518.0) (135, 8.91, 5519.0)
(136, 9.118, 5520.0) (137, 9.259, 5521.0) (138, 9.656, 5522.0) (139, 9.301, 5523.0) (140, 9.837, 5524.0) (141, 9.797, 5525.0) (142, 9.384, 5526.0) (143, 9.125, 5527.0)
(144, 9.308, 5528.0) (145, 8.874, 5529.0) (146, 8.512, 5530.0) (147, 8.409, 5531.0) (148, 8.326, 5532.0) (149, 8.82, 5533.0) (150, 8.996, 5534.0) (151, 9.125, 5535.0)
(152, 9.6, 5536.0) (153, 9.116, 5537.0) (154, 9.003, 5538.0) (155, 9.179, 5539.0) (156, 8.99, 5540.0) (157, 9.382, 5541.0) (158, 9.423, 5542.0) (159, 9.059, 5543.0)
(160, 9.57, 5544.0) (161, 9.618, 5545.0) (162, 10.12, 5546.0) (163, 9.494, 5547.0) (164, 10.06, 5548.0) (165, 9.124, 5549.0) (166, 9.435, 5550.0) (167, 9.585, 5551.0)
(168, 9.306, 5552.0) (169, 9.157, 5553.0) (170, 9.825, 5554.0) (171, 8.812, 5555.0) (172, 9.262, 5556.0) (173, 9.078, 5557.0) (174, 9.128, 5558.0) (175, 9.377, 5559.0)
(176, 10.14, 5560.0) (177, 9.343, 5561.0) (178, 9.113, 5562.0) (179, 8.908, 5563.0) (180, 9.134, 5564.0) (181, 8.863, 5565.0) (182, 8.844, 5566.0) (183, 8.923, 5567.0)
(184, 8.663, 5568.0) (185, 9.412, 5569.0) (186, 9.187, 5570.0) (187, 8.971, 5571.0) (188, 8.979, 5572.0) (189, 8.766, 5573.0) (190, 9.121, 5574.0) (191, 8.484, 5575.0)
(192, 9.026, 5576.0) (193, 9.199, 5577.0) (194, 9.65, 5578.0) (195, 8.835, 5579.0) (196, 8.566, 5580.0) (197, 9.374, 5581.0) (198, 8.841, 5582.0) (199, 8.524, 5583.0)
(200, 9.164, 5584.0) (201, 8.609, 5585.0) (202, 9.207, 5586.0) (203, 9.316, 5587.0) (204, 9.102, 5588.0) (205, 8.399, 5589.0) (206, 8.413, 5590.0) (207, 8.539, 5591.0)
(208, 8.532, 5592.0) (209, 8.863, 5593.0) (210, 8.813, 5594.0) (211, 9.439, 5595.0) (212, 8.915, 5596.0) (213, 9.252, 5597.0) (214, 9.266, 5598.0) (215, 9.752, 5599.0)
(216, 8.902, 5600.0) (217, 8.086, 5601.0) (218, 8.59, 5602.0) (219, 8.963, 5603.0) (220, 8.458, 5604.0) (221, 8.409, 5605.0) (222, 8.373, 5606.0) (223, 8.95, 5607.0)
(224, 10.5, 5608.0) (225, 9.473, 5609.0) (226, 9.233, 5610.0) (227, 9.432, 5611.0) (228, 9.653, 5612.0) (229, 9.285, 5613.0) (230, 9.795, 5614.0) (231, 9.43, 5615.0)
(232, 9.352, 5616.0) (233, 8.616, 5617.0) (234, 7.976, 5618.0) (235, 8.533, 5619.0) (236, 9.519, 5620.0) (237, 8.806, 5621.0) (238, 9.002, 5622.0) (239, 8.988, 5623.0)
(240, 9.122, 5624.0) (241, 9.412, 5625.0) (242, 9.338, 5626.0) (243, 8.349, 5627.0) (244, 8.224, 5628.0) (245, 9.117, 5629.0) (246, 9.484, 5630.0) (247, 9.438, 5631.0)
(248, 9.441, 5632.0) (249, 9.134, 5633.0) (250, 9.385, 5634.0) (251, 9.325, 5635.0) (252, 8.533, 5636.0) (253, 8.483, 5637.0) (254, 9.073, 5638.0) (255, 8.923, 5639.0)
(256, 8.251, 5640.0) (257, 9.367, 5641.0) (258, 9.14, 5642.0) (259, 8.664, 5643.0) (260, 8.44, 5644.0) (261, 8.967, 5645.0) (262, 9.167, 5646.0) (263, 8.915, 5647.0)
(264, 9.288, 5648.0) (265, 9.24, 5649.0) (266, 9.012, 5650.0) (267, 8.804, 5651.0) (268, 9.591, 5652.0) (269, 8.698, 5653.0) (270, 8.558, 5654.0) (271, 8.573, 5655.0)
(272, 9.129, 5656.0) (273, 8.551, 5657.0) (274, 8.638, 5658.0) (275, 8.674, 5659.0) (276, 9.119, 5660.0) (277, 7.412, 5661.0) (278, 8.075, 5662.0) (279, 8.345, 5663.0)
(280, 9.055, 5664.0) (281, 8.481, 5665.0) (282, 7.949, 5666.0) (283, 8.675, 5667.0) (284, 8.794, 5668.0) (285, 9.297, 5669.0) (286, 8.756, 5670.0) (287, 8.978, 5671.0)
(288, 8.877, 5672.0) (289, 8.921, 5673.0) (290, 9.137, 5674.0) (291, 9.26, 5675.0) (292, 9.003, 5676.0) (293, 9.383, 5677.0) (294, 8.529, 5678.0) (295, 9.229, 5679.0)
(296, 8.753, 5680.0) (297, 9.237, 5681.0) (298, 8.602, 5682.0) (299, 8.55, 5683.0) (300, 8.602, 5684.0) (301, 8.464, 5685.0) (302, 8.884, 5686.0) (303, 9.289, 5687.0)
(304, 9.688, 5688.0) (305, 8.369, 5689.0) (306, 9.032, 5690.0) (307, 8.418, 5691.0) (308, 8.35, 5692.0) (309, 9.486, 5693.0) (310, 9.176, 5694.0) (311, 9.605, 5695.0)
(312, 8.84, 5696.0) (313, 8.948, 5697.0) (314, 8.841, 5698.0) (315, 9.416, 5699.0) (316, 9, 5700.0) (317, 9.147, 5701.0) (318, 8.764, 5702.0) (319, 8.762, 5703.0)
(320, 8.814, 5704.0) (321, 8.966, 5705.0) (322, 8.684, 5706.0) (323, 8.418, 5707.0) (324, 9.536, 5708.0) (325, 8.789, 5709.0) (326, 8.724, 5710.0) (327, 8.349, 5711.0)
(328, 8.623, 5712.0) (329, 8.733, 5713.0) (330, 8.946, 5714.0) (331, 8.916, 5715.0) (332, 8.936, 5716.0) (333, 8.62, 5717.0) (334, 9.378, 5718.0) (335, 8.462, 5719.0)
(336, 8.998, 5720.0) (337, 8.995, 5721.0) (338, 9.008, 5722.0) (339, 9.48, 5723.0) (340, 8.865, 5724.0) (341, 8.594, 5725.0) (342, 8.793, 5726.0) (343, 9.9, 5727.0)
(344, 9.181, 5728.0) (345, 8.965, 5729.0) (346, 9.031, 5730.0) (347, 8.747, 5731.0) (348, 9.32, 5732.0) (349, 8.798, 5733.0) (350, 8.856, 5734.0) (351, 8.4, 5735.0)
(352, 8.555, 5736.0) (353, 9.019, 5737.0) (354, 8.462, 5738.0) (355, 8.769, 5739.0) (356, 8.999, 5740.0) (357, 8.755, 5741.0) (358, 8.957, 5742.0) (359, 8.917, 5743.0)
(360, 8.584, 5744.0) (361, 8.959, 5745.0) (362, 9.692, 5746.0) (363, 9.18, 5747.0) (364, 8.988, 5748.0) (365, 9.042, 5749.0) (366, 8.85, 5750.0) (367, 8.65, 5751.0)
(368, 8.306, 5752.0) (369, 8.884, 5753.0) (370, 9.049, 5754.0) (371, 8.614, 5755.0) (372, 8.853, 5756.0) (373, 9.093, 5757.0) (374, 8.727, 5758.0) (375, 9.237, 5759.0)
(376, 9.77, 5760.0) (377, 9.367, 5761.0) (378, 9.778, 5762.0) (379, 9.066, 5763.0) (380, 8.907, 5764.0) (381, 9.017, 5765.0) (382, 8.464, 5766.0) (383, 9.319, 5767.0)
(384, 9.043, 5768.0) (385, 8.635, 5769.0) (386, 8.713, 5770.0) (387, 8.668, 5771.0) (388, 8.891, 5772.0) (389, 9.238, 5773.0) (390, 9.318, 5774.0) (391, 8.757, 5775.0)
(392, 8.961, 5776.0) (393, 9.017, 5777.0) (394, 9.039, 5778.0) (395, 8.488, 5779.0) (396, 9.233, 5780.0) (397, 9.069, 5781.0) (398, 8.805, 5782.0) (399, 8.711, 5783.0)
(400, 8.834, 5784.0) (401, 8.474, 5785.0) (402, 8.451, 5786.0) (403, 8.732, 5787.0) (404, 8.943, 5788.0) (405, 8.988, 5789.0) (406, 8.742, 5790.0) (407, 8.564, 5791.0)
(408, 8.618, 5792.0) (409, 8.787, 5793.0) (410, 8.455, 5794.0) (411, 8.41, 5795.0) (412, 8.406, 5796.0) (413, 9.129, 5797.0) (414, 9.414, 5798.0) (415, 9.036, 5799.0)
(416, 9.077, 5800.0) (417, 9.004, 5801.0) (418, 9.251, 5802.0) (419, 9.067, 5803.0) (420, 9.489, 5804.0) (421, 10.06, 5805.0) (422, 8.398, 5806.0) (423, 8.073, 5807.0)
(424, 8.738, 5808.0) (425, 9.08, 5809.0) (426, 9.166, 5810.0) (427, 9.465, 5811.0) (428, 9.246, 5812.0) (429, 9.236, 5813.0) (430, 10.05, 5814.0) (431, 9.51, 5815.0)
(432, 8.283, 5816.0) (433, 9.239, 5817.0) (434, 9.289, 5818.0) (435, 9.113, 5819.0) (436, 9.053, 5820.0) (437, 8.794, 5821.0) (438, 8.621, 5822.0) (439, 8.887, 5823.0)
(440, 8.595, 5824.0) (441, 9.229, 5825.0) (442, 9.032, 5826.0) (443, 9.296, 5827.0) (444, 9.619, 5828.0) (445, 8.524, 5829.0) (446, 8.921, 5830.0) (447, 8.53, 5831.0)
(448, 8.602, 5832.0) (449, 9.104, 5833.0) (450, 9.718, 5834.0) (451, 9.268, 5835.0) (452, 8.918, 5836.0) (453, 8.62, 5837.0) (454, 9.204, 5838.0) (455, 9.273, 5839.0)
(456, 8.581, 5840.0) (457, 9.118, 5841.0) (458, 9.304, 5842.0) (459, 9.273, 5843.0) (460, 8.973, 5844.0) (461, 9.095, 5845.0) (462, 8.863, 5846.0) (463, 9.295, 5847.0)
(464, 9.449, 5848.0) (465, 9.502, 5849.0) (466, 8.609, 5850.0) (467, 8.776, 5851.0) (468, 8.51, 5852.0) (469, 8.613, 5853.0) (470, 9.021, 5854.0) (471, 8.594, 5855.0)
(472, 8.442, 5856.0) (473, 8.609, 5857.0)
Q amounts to 0.02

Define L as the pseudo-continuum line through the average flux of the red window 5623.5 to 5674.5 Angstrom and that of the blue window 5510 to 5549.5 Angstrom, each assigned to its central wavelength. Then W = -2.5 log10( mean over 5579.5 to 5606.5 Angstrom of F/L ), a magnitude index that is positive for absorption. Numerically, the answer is 0.03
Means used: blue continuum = 9.3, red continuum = 8.87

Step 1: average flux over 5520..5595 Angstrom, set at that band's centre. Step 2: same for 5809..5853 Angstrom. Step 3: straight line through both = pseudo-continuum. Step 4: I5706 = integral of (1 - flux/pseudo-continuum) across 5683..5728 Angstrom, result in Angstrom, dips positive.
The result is 0.8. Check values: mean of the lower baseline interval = 9.13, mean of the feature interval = 8.92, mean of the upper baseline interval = 9.06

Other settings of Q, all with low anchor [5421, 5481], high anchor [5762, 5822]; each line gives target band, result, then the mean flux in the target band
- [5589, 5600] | 0.017 mag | 8.95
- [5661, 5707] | 0.021 mag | 8.86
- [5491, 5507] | -0.027 mag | 9.39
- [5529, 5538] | 0.032 mag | 8.87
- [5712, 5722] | 0.015 mag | 8.88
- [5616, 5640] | 0.013 mag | 8.96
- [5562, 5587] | 0.015 mag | 8.98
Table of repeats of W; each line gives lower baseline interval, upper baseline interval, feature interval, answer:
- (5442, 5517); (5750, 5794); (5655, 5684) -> 0.03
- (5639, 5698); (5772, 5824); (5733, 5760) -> 0.00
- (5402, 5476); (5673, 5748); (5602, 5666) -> 0.01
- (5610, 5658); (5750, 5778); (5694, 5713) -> 0.01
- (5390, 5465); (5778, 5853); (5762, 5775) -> 0.00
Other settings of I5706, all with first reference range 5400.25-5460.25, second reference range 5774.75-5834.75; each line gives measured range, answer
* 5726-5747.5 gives 0.1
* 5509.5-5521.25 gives -0.4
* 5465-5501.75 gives -0.6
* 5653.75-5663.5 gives 0.6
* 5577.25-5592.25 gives 0.3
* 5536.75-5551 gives -0.5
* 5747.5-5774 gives 0.0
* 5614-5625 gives 0.1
